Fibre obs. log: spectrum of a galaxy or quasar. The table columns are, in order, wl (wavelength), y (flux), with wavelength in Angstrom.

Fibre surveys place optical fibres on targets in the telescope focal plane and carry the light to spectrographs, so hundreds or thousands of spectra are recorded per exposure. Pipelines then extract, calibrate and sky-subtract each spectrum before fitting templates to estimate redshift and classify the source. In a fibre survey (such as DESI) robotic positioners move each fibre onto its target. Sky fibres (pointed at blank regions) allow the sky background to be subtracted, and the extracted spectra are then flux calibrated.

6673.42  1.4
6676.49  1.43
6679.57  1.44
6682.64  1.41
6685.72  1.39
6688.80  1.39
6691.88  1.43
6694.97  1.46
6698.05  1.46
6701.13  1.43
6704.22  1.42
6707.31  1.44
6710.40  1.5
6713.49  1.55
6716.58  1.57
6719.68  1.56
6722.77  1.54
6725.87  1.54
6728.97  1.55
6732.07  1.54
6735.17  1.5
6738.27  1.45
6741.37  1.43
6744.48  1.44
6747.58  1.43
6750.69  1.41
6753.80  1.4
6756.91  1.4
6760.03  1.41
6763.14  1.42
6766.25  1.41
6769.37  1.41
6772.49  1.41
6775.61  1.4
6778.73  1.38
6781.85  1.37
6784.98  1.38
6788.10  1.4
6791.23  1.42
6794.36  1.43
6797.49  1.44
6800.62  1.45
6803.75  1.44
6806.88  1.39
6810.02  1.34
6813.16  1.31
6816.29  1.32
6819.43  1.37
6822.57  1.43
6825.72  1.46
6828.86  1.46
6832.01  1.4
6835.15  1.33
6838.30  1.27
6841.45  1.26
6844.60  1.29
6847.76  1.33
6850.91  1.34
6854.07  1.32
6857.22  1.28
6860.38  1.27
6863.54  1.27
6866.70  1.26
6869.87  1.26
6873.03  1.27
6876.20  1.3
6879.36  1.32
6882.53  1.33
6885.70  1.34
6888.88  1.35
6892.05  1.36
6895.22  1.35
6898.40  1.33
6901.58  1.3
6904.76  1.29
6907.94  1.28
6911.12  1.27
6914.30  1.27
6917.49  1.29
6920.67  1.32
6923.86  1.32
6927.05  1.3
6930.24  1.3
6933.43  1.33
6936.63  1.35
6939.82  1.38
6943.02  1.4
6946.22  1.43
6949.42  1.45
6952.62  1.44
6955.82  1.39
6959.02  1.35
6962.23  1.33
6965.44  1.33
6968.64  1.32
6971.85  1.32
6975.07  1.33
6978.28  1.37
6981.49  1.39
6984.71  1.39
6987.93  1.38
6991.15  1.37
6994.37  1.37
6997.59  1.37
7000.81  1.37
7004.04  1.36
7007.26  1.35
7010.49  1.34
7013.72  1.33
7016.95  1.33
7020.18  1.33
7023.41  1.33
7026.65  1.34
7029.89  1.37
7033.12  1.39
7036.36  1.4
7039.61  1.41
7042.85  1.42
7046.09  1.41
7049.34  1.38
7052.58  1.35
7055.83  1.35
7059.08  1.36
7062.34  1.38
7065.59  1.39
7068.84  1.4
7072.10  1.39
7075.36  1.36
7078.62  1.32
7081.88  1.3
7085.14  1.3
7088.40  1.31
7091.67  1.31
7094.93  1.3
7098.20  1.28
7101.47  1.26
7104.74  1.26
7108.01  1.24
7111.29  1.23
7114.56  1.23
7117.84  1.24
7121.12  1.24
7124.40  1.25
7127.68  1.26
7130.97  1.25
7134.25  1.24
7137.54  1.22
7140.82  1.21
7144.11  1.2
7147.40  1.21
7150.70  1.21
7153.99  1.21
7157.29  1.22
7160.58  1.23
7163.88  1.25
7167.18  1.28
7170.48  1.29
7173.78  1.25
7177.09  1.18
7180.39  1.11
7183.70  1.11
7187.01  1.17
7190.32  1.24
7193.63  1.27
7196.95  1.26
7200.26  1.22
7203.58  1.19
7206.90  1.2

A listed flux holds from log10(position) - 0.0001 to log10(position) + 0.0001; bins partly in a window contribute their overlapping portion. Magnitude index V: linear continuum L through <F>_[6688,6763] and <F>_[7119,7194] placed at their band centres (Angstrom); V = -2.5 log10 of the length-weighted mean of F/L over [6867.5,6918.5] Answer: 0.05 mag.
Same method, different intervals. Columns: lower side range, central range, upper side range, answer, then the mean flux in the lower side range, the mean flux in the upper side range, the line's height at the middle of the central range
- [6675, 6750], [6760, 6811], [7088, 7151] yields 0.02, 1.47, 1.25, 1.43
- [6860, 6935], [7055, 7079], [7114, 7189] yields -0.10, 1.3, 1.22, 1.25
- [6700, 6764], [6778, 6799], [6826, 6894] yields 0.00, 1.47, 1.32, 1.4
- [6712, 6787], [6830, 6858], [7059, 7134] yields 0.07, 1.45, 1.3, 1.41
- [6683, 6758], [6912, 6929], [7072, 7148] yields 0.05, 1.47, 1.27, 1.36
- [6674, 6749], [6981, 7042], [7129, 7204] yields -0.05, 1.47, 1.22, 1.3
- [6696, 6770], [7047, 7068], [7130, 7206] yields -0.07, 1.47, 1.22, 1.28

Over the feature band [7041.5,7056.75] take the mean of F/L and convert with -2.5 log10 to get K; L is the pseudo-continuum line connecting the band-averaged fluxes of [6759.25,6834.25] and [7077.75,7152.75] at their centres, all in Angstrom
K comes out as -0.08 mag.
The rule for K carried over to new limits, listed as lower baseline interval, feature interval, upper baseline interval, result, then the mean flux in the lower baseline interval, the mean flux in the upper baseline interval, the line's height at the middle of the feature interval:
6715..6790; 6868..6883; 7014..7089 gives 0.10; 1.45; 1.36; 1.41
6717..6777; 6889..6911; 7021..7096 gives 0.07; 1.46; 1.36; 1.41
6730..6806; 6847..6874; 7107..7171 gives 0.07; 1.42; 1.23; 1.38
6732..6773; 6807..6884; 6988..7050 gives 0.07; 1.43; 1.37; 1.41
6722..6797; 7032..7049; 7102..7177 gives -0.09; 1.43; 1.24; 1.29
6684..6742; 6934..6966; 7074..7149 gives -0.03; 1.48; 1.26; 1.35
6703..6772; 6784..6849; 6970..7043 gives 0.05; 1.47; 1.36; 1.44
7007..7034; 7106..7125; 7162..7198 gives 0.03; 1.34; 1.22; 1.27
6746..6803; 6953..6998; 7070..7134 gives -0.02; 1.41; 1.28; 1.33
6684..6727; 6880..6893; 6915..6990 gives 0.04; 1.48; 1.36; 1.39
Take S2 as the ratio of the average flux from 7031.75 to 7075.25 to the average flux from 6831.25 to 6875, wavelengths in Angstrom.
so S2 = 1.1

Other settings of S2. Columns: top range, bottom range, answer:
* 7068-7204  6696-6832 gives 0.87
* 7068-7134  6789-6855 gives 0.94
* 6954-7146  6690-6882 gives 0.95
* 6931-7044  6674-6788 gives 0.95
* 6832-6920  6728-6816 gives 0.92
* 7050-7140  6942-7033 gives 0.95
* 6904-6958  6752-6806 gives 0.95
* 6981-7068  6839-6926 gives 1.05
